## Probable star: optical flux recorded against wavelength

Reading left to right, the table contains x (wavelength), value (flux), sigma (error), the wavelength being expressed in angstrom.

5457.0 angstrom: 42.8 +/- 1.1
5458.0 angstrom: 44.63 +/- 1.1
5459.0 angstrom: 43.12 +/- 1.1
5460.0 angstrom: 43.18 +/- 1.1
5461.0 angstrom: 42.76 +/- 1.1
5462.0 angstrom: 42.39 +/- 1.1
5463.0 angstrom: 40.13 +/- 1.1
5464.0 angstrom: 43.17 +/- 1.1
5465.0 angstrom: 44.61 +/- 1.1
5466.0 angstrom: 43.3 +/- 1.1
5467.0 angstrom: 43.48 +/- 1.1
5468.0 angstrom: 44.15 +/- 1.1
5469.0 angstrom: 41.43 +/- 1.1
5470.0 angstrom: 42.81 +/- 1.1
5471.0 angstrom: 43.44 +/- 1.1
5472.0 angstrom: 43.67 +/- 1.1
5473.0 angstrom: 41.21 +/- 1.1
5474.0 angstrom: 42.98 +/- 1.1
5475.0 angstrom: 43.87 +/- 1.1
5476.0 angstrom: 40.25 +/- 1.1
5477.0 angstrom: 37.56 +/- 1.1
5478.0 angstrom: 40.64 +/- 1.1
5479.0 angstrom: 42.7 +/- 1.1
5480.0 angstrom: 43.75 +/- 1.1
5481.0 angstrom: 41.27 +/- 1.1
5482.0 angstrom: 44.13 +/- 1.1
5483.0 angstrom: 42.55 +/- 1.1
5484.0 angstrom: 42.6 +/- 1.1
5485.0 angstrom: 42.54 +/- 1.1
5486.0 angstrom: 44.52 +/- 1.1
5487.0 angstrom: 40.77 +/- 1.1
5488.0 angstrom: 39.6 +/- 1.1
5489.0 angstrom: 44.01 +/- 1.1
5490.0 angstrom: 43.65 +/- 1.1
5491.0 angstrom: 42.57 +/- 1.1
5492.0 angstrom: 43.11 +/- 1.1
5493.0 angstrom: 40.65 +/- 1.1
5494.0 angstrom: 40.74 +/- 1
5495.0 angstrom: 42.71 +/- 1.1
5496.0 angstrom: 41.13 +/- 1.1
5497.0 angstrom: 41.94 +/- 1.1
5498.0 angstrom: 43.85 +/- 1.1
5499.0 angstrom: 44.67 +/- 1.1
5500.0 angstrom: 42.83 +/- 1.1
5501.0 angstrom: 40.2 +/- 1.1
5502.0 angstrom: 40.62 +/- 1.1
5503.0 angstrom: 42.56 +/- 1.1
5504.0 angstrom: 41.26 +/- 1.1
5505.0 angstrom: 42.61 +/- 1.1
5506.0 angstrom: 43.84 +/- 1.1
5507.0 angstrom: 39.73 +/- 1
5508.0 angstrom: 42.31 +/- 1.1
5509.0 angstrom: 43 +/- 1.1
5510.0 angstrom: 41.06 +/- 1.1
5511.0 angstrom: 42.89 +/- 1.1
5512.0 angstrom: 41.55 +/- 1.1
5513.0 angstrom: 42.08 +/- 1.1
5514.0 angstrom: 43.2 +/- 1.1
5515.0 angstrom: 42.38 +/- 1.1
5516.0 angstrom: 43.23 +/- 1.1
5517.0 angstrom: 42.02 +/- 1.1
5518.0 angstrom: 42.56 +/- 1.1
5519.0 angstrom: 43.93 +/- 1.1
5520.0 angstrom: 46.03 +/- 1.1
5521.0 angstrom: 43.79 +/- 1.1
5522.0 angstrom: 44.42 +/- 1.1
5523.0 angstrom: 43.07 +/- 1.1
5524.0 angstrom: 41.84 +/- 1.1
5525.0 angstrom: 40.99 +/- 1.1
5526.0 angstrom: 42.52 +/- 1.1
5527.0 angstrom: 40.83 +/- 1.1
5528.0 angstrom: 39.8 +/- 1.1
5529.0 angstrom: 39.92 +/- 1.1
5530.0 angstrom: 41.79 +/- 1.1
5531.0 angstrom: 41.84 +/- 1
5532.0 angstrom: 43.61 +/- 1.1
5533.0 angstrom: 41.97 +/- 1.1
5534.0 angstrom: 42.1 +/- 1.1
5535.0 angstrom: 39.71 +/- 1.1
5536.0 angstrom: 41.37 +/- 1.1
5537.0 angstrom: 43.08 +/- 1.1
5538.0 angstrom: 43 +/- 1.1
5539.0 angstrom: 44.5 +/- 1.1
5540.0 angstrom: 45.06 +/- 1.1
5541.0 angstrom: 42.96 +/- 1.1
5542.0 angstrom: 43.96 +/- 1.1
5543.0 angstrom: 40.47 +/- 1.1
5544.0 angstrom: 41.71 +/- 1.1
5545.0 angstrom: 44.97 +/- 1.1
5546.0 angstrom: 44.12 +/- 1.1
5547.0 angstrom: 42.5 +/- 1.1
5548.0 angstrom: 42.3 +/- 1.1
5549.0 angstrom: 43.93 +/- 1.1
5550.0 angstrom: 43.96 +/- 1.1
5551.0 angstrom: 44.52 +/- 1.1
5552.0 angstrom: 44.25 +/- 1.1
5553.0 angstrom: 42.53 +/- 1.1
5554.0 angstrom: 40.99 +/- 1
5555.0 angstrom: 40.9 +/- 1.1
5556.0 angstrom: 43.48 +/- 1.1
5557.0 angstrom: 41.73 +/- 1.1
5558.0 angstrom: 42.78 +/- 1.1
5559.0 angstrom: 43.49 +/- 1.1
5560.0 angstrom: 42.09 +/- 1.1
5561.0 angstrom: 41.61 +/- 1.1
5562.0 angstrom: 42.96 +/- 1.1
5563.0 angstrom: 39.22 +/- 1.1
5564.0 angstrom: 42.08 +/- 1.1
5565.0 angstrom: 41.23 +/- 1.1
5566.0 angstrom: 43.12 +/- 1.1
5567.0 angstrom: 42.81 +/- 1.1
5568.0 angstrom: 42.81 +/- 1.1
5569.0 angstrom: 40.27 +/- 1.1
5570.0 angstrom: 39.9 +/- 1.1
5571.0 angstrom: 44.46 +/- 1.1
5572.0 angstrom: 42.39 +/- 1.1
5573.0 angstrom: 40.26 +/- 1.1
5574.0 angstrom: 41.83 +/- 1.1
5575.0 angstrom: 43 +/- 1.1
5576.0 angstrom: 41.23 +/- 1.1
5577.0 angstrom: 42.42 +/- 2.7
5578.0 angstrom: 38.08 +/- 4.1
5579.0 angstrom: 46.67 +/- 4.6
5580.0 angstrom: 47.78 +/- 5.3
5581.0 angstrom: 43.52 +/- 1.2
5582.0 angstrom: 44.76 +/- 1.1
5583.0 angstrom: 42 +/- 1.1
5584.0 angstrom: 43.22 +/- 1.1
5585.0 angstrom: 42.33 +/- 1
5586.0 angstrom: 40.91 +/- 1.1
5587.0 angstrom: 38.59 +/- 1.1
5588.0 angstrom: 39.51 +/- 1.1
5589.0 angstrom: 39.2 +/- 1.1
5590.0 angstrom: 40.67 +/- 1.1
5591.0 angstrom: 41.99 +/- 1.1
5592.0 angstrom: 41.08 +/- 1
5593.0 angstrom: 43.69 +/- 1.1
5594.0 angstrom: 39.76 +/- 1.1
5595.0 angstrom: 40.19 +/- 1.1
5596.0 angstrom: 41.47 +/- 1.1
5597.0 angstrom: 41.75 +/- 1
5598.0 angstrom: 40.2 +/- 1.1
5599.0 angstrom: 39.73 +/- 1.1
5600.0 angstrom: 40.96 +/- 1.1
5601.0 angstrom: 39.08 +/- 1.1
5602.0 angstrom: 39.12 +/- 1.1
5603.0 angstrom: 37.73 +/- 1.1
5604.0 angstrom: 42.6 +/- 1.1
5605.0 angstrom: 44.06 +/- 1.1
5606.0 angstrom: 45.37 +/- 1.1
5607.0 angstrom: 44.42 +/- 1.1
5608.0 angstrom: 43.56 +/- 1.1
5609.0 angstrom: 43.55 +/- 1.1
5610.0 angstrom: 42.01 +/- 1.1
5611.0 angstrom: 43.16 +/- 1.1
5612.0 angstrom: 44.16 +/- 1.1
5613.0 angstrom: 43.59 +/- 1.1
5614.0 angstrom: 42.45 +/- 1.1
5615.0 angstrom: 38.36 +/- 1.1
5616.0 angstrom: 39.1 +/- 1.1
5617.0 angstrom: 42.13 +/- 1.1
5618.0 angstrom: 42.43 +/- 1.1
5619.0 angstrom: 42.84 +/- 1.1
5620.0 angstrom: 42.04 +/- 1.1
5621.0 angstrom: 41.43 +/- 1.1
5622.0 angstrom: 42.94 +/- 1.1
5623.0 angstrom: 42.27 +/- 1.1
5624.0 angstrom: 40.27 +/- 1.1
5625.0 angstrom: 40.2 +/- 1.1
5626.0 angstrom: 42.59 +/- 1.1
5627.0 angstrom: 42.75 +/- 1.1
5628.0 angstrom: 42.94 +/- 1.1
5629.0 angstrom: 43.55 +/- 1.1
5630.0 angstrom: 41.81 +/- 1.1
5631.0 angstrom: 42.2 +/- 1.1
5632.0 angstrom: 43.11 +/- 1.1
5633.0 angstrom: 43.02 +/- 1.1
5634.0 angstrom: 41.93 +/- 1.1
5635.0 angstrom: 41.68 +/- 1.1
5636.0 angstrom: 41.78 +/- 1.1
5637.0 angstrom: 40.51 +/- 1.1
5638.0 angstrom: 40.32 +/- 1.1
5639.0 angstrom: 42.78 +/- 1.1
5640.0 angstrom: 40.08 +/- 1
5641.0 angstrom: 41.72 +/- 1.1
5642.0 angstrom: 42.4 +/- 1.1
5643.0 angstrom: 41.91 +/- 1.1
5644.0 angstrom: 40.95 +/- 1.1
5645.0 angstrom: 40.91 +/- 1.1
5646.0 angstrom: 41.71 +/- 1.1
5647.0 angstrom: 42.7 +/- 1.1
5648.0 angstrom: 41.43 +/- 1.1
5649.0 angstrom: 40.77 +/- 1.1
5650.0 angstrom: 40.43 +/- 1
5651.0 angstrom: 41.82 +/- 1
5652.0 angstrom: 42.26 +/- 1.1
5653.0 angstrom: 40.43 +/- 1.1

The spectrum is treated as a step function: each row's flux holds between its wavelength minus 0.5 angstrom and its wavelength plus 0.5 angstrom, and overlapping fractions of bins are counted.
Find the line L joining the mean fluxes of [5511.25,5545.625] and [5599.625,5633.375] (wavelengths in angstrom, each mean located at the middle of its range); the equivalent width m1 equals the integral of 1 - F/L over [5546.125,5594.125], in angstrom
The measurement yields 0.1 angstrom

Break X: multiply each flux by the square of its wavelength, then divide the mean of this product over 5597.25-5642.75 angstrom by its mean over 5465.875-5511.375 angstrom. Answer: 1.0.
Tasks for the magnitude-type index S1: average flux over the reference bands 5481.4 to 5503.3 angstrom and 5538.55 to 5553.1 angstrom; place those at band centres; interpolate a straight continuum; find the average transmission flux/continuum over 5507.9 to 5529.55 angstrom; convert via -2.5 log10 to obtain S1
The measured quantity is 0.012 mag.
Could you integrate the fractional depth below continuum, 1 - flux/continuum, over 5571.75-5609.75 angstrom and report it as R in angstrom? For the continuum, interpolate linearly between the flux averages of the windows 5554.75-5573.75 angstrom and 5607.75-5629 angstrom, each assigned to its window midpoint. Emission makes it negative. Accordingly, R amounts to 0.2 angstrom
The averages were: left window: 42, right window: 42.1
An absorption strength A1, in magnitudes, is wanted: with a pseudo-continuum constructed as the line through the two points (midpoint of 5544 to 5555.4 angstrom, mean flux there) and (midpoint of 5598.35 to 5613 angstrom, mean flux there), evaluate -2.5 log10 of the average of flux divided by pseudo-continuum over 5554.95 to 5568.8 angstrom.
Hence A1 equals 0.02 mag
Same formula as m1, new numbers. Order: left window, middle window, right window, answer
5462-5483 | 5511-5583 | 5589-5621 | -1.0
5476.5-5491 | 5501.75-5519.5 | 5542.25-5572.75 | 0.0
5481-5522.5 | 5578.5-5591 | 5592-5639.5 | -0.1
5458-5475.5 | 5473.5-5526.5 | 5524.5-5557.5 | 0.5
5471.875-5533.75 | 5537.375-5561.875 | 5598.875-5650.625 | -0.5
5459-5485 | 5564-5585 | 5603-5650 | -0.2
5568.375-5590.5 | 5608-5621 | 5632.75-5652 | -0.1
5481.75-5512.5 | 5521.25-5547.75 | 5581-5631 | -0.2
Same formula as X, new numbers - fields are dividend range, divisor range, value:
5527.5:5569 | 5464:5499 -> 1.02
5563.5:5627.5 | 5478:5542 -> 1.02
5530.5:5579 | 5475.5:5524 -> 1.02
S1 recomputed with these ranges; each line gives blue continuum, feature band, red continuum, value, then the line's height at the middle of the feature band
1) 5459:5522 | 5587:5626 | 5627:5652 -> 0.01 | 41.9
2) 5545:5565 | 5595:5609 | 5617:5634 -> 0.02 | 42.4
